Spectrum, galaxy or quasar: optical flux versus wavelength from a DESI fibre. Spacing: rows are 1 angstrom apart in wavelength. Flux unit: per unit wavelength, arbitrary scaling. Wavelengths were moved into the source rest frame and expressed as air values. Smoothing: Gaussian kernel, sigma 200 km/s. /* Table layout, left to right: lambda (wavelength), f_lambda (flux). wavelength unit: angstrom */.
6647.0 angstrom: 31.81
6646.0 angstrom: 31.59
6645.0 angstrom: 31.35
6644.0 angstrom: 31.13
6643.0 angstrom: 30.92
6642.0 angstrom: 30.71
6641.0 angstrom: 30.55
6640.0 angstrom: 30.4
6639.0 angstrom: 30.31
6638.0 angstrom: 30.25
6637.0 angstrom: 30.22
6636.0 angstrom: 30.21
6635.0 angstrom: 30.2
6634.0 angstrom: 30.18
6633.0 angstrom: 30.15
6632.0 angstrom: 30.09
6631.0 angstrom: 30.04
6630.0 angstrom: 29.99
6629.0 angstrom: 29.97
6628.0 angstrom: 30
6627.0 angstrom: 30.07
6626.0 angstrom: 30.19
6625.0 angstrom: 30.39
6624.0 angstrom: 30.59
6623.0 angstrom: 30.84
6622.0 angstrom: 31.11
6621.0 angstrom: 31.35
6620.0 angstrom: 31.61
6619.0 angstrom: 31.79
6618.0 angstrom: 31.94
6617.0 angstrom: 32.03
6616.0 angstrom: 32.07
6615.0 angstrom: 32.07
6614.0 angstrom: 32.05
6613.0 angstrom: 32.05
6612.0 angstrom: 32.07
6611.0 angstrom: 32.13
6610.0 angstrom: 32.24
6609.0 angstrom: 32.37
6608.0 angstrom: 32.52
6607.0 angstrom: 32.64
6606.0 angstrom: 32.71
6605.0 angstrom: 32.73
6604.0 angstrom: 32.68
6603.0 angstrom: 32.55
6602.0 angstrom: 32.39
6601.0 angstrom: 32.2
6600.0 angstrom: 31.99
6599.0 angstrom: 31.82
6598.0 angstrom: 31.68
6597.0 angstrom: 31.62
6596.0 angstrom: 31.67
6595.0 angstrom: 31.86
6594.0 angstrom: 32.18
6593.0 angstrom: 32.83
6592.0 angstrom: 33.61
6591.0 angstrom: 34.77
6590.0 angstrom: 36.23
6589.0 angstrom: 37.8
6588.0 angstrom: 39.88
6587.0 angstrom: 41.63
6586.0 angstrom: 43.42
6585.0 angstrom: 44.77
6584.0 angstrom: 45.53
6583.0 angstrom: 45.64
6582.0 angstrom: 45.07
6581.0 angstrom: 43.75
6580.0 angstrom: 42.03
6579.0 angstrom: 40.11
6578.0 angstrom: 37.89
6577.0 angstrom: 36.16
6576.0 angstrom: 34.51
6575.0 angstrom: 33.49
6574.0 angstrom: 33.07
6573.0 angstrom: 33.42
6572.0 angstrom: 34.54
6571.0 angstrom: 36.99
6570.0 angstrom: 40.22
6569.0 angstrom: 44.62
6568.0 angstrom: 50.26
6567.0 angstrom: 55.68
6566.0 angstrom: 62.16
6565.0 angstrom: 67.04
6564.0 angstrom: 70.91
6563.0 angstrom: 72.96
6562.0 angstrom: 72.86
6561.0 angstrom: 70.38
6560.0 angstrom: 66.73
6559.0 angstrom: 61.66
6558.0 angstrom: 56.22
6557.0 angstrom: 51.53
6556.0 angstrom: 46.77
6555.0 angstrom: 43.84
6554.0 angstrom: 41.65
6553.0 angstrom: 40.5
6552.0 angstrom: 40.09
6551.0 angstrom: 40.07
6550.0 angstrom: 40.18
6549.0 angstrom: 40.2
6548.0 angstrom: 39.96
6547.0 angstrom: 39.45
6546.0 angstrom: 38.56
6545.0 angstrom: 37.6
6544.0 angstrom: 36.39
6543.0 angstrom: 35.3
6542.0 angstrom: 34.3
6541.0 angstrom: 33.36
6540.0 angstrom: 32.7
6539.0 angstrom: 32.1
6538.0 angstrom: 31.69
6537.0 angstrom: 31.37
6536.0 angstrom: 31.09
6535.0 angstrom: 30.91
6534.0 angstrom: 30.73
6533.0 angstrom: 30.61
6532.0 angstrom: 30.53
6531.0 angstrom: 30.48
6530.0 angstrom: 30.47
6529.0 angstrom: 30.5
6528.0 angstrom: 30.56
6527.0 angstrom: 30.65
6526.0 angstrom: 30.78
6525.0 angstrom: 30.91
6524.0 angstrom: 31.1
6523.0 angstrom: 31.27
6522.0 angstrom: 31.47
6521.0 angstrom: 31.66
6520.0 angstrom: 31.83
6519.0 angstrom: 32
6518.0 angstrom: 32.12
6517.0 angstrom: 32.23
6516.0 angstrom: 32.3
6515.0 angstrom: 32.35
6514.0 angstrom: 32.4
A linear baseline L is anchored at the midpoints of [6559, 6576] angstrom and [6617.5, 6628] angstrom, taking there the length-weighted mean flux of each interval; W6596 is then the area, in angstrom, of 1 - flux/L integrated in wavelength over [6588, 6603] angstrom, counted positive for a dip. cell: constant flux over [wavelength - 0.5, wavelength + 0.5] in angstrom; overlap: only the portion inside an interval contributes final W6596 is 3.0 angstrom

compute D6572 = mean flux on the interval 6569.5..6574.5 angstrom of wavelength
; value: 35.6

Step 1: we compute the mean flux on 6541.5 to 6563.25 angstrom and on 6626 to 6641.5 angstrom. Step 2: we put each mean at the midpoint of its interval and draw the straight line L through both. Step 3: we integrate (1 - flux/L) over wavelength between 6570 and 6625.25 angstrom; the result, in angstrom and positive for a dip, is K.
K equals 4.35 angstrom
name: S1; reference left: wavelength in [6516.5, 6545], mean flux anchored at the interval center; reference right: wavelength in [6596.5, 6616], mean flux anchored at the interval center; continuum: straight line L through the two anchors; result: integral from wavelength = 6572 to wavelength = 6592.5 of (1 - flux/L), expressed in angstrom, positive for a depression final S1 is -4.41 angstrom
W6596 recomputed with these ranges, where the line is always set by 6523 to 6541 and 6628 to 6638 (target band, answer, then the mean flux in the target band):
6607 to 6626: -0.9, 31.7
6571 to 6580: -1.5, 35.9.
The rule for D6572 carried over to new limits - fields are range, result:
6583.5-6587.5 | 43.8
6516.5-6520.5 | 32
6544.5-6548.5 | 38.9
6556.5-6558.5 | 53.9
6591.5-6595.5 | 32.6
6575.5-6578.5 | 36.2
